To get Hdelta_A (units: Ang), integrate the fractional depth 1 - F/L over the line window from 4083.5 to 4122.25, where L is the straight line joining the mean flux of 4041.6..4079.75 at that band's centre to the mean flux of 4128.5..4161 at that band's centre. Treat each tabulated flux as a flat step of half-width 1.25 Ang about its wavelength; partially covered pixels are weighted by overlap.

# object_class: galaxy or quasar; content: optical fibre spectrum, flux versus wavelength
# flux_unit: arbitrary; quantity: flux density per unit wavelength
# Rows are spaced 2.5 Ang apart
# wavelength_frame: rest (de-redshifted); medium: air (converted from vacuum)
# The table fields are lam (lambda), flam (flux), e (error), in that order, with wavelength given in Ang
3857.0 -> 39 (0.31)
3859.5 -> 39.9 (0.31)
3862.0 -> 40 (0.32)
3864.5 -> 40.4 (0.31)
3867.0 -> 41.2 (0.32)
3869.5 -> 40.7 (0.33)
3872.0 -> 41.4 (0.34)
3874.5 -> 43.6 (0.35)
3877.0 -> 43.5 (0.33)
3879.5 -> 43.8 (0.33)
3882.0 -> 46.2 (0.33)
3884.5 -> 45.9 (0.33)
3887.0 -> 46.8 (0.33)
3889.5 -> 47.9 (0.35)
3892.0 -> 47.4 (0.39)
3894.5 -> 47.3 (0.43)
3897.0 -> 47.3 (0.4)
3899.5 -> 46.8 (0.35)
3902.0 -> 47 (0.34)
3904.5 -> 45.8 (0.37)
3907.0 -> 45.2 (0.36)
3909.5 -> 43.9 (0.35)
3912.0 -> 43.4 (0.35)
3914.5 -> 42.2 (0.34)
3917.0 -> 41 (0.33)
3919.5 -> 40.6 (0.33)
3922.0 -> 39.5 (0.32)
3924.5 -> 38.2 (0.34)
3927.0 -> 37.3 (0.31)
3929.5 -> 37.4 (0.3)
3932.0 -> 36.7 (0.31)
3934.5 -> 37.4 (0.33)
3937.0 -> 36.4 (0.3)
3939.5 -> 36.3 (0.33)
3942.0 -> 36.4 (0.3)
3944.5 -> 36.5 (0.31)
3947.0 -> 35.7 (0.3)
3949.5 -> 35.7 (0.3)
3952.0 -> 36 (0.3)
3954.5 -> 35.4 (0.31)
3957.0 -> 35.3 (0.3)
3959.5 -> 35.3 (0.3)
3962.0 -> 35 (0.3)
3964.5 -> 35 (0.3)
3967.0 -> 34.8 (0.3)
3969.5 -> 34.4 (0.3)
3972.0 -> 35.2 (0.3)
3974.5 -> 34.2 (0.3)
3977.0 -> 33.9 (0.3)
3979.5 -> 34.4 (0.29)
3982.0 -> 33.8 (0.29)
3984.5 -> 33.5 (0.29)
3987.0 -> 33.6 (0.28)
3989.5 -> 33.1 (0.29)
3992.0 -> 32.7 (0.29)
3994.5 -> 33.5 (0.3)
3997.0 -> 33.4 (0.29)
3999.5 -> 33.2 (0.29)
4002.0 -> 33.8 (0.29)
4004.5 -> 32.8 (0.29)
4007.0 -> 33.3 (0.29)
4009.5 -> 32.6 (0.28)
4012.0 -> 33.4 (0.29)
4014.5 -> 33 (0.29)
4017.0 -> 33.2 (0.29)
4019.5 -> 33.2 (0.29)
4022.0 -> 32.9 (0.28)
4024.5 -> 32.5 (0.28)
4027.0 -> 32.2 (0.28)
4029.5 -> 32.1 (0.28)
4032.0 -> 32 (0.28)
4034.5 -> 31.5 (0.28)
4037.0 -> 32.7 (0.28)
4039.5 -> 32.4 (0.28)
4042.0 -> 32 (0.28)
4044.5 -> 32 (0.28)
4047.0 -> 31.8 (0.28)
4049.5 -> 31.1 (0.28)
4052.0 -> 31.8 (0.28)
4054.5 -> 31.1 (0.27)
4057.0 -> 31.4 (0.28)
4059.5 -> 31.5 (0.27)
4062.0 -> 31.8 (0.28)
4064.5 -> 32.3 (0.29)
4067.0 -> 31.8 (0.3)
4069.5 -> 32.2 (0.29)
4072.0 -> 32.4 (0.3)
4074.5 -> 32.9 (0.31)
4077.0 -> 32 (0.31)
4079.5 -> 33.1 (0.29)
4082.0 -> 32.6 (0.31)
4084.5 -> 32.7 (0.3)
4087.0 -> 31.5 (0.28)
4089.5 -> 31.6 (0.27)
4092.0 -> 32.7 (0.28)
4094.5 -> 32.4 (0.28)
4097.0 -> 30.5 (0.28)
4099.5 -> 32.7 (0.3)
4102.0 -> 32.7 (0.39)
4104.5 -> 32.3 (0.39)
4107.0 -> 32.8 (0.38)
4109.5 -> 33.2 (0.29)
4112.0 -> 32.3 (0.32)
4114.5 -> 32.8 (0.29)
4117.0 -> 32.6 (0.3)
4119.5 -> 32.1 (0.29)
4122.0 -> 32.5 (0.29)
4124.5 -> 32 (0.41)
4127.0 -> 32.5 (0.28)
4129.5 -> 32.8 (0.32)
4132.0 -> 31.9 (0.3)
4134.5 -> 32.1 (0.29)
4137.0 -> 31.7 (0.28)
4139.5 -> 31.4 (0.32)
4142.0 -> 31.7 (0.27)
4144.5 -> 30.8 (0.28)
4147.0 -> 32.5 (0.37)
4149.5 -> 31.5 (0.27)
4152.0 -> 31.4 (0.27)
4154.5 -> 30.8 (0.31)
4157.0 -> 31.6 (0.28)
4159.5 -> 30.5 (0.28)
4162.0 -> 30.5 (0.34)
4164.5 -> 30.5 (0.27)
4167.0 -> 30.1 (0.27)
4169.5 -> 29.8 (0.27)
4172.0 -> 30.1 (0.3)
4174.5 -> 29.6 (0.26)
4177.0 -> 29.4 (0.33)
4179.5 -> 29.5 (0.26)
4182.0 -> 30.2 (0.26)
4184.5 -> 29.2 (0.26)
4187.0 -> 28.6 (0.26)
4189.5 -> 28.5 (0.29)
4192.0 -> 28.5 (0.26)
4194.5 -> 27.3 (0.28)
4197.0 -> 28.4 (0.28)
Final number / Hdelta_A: -0.7 Ang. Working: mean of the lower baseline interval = 31.9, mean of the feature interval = 32.3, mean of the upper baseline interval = 31.6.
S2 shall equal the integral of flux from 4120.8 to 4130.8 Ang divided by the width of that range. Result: 32.4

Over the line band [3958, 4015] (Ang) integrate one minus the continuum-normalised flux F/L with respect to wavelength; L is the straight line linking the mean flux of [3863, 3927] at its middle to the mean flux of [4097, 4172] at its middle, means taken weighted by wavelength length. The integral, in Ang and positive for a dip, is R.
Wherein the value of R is 7.7 Ang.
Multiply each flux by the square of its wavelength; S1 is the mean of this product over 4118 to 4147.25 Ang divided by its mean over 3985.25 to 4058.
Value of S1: 1.04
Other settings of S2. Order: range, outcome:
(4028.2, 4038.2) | 32.1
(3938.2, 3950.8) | 36.1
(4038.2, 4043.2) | 32.2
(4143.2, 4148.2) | 31.6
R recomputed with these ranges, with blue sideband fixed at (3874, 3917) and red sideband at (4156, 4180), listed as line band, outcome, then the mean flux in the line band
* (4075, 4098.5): 1.74 Ang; 32.2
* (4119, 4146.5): 0.15 Ang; 32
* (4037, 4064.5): 3.72 Ang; 31.8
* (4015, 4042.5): 3.99 Ang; 32.5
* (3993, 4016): 3.57 Ang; 33.2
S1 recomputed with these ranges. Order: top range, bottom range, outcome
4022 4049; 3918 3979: 0.93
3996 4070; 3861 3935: 0.81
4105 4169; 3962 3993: 1.01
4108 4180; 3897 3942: 0.86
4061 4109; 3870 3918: 0.79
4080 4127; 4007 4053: 1.04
